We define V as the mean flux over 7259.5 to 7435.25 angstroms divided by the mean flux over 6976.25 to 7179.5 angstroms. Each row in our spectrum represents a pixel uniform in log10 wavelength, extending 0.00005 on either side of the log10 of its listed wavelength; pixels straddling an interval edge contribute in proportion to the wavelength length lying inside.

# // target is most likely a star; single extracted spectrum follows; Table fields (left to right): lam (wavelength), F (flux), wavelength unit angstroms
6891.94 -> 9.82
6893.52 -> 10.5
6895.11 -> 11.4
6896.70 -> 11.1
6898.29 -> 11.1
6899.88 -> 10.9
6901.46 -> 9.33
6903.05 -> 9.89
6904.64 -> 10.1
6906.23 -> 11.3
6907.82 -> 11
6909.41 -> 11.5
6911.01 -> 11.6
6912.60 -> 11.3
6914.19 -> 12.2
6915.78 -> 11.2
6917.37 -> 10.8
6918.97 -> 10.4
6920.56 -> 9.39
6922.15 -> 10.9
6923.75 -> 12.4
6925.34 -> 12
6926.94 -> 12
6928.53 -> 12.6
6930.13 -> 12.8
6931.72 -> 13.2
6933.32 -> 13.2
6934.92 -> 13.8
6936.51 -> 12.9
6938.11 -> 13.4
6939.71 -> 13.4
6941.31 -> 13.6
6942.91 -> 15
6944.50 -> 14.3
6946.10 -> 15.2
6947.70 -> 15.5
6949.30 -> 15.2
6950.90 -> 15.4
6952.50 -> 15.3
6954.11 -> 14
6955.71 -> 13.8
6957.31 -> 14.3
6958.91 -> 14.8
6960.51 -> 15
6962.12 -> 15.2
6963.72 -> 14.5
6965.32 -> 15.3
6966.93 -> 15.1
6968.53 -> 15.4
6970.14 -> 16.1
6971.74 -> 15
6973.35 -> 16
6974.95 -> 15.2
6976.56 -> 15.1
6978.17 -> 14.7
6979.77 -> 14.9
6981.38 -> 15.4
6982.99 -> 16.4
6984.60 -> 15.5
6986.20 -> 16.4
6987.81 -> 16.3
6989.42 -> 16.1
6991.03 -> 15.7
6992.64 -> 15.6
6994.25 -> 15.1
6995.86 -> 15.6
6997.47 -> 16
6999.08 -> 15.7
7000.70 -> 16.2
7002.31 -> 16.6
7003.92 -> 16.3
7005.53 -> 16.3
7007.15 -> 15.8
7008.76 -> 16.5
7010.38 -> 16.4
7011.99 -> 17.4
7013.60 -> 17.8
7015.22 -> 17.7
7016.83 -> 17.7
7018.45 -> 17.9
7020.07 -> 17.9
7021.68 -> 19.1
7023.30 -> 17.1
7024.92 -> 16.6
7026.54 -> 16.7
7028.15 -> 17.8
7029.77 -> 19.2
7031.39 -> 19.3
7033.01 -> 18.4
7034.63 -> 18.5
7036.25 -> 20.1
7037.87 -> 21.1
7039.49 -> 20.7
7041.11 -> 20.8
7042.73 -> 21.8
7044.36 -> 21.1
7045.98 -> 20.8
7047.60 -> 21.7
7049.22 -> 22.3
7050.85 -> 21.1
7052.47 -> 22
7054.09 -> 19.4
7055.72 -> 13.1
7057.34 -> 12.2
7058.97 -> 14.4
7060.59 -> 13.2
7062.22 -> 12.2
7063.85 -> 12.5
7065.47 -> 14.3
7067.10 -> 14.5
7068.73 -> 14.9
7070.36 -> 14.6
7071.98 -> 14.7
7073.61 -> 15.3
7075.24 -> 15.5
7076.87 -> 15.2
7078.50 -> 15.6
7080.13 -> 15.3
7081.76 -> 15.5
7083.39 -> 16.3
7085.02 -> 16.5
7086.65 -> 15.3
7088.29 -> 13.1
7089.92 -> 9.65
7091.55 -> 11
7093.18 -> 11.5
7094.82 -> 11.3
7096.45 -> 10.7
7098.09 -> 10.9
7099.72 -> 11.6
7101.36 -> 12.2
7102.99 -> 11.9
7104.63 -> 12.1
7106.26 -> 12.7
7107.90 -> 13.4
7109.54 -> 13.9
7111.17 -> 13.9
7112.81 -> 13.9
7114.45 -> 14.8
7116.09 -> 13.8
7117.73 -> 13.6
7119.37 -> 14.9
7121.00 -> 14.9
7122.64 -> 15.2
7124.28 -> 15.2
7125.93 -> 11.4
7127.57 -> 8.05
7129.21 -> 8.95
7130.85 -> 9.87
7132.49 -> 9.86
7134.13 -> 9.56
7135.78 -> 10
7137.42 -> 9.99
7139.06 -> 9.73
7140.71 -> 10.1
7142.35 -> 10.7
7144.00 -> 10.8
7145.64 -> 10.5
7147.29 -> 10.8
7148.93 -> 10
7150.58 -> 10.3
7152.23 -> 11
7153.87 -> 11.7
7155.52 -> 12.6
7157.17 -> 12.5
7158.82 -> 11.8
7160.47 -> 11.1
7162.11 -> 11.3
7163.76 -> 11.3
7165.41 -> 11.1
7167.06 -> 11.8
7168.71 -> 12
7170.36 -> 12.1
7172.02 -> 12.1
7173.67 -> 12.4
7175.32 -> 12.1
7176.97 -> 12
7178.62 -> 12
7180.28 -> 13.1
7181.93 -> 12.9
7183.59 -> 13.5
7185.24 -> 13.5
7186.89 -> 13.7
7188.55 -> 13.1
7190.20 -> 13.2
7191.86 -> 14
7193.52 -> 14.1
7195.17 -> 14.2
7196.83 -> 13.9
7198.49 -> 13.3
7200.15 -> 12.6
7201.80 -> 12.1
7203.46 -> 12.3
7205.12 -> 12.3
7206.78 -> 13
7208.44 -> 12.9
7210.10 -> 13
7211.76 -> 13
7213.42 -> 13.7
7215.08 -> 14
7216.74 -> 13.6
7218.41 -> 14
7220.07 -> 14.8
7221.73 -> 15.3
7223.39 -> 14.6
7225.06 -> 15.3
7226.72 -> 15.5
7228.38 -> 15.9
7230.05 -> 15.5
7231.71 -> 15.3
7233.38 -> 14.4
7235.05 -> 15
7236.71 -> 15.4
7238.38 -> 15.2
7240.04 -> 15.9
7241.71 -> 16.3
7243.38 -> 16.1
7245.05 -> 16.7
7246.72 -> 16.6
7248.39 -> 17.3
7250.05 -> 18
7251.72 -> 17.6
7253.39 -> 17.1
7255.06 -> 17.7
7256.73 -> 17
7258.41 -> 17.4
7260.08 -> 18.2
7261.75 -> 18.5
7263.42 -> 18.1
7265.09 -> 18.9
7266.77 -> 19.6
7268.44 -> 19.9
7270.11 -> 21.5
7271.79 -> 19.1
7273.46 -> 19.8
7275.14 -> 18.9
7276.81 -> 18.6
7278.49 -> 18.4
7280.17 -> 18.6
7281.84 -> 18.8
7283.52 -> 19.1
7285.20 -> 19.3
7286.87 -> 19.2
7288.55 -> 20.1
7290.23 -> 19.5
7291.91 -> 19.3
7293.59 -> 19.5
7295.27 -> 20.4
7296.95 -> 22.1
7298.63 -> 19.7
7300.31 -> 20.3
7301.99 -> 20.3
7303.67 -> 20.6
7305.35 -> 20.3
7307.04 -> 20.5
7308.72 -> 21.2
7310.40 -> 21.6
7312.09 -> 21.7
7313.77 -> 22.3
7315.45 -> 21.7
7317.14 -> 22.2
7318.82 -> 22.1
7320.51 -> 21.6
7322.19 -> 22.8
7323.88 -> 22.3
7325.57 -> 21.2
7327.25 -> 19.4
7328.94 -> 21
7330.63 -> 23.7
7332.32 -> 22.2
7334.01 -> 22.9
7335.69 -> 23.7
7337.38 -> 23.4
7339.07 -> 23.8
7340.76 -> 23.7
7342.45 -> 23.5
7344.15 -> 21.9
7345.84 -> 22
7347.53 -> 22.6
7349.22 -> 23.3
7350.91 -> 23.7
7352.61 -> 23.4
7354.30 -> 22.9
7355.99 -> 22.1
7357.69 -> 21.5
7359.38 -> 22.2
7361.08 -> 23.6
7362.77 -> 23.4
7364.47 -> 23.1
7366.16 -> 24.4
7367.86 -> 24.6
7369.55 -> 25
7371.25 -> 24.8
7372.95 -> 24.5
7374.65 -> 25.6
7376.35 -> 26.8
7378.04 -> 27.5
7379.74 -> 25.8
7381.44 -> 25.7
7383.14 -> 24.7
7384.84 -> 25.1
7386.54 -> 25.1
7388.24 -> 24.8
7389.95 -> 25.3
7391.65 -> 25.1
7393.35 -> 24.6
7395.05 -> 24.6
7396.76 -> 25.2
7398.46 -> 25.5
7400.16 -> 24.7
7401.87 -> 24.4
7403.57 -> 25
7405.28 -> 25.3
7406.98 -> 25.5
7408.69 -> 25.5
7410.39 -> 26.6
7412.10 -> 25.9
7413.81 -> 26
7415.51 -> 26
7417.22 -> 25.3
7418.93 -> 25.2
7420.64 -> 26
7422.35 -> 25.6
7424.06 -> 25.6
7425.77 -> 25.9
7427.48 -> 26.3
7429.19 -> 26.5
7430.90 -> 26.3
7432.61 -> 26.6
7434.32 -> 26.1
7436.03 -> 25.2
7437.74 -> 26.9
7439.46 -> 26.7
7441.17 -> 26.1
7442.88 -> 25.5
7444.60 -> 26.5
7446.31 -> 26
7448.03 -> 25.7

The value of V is 1.57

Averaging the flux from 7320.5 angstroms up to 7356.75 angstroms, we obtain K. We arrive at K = 22.6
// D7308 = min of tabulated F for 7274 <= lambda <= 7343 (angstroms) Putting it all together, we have 18.4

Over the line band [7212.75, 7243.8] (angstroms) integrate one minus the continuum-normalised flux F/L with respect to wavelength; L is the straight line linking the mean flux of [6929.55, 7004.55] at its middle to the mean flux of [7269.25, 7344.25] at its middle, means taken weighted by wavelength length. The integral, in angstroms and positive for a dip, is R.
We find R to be 7.2 angstroms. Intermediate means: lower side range 15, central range 15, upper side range 21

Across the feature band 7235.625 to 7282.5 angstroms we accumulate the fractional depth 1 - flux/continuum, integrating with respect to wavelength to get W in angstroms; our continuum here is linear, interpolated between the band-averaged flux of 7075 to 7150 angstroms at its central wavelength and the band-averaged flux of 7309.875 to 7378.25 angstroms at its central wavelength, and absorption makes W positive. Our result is 3.1 angstroms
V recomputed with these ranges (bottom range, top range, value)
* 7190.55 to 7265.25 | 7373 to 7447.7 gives 1.69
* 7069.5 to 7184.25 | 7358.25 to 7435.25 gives 2.04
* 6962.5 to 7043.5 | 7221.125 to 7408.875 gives 1.25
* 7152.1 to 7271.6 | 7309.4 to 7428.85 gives 1.66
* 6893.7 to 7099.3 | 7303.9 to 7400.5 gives 1.56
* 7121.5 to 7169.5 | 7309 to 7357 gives 2.03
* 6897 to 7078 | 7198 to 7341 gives 1.19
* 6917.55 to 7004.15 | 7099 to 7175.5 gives 0.81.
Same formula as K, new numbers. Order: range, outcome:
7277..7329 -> 20.5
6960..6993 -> 15.5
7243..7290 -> 18.5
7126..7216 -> 11.9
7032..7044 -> 20.2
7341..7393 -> 24.1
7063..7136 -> 13.1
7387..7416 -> 25.3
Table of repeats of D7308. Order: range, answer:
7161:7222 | 11.1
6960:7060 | 12.2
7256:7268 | 17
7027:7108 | 9.65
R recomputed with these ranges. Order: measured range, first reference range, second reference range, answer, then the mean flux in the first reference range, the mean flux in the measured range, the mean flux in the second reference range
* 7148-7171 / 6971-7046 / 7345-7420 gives 9.96 angstroms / 17.2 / 11.5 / 24.6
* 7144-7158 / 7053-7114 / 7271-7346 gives 4.16 angstroms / 13.7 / 11.2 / 21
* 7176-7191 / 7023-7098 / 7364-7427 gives 5.08 angstroms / 16.3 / 13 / 25.3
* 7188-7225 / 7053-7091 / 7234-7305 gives 7.90 angstroms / 14.5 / 13.5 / 18.5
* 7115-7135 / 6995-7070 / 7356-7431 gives 7.49 angstroms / 17.5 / 12.1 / 25.1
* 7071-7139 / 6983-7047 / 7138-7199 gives 7.22 angstroms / 17.6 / 12.9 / 12.1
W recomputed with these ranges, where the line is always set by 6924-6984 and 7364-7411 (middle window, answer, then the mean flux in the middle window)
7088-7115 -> 8.8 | 12.2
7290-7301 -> 1.3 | 20.1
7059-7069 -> 2.1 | 13.6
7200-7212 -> 4.7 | 12.6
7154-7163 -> 3.5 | 11.8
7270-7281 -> 1.6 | 19.1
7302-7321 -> 1.6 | 21.4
